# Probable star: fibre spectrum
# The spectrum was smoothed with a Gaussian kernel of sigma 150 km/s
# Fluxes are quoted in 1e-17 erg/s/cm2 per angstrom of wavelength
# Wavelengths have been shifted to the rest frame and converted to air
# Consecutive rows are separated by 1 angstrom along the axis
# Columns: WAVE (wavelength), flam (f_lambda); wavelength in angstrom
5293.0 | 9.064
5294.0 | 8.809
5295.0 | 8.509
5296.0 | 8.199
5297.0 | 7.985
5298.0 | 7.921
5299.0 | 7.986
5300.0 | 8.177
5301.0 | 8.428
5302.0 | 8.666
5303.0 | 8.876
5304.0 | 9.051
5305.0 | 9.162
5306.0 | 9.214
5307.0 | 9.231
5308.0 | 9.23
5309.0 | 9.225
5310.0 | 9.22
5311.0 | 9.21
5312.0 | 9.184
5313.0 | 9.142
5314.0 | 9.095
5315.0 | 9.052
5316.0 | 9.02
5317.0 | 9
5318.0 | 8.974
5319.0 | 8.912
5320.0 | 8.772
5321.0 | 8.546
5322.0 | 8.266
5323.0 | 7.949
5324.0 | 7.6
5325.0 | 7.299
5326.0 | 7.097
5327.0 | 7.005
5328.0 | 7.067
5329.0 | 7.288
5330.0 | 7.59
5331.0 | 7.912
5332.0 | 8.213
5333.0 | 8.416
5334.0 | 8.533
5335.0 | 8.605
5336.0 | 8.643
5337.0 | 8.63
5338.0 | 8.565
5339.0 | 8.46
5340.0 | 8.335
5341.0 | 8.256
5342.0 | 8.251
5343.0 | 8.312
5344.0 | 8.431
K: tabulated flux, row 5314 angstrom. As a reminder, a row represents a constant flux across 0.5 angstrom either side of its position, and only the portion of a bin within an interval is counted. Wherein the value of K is 9.095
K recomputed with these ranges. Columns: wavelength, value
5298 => 7.921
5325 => 7.299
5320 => 8.772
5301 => 8.428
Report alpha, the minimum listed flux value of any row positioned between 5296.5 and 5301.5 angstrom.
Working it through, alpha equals 7.921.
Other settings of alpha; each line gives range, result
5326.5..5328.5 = 7.005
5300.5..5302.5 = 8.428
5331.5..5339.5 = 8.213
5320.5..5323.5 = 7.949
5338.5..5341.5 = 8.256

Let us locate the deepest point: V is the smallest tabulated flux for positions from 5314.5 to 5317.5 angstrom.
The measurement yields 9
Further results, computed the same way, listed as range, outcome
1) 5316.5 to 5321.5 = 8.546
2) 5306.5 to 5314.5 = 9.095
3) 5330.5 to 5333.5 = 7.912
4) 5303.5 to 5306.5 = 9.051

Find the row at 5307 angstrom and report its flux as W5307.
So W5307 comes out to 9.231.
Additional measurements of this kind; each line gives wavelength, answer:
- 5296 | 8.199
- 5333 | 8.416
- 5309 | 9.225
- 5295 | 8.509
